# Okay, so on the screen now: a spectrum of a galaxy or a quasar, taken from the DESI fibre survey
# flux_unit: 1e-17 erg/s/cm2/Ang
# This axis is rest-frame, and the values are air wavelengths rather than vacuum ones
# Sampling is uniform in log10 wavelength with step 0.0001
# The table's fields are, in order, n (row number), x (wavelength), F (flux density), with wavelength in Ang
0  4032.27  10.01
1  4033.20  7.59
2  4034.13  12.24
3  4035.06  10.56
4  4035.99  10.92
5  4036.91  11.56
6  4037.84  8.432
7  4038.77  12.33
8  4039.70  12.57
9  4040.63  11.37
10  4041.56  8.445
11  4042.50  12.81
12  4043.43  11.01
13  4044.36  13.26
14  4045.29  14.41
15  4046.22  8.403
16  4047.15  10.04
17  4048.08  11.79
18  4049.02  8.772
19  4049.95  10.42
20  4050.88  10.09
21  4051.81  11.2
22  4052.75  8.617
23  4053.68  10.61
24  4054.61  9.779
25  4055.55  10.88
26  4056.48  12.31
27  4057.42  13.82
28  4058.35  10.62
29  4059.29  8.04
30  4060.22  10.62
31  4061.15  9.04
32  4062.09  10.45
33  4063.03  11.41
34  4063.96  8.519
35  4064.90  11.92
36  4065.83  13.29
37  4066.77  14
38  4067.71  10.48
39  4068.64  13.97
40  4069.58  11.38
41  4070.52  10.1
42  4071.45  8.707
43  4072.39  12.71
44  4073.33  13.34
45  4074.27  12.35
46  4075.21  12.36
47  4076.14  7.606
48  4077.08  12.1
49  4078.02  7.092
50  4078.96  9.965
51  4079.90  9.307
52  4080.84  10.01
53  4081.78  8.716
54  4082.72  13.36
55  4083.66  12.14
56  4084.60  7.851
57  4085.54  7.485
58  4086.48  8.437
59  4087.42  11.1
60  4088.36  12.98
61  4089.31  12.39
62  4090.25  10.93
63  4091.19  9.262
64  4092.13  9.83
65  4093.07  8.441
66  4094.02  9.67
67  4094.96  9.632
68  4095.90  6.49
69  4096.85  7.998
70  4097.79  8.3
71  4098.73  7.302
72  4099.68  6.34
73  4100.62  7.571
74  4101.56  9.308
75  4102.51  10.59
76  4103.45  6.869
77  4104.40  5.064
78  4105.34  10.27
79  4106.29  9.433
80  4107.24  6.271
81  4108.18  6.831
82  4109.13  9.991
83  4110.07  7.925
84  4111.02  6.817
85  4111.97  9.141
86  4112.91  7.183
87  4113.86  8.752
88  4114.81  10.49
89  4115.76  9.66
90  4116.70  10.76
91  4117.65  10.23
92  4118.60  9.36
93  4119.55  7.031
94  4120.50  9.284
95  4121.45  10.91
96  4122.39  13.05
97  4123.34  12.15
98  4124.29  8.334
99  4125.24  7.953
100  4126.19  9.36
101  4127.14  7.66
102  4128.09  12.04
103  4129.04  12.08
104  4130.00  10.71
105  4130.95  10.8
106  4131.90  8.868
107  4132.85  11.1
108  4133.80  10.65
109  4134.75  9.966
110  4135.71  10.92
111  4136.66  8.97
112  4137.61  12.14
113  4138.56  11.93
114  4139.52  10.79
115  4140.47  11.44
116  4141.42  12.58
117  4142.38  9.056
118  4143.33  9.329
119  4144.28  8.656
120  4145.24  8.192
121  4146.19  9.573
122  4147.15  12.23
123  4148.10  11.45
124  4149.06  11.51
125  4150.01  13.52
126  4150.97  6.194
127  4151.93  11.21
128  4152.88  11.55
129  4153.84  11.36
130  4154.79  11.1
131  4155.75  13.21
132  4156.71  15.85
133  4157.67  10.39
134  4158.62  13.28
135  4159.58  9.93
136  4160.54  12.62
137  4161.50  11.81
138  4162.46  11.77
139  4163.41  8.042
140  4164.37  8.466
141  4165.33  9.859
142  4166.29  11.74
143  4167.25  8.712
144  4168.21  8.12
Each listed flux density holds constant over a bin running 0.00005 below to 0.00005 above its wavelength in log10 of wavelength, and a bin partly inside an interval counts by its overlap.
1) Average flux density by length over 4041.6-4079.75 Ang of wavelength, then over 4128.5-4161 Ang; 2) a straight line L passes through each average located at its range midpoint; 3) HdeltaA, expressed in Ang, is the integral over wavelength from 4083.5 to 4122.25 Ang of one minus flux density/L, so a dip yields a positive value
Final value 7.1 Ang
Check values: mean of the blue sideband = 10.9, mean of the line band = 8.94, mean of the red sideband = 11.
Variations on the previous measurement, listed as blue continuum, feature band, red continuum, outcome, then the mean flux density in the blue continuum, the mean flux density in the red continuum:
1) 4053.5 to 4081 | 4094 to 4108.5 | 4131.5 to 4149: 3.7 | 10.9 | 10.5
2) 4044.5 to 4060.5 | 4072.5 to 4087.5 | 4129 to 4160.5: 0.7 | 10.7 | 10.9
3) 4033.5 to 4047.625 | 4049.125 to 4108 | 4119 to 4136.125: 4.2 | 11.2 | 10.2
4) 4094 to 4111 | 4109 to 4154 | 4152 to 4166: -1.7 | 8.03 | 11.4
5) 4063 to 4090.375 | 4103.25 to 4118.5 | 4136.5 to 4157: 3.3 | 10.9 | 11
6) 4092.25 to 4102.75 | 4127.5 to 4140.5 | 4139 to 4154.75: -1.1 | 8.33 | 10.6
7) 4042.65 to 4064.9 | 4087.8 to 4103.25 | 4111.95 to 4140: 1.8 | 10.7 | 10.1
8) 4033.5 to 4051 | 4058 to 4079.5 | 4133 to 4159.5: 0.3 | 11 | 11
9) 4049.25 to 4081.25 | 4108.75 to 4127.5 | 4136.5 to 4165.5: 2.7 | 10.8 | 10.9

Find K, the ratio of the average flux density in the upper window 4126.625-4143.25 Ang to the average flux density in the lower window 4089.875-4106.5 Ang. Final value 1.3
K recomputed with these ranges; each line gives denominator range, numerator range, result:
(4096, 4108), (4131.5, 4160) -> 1.39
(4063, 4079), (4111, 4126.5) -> 0.85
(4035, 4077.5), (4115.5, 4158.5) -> 0.96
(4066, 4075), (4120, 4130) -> 0.86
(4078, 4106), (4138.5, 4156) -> 1.17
